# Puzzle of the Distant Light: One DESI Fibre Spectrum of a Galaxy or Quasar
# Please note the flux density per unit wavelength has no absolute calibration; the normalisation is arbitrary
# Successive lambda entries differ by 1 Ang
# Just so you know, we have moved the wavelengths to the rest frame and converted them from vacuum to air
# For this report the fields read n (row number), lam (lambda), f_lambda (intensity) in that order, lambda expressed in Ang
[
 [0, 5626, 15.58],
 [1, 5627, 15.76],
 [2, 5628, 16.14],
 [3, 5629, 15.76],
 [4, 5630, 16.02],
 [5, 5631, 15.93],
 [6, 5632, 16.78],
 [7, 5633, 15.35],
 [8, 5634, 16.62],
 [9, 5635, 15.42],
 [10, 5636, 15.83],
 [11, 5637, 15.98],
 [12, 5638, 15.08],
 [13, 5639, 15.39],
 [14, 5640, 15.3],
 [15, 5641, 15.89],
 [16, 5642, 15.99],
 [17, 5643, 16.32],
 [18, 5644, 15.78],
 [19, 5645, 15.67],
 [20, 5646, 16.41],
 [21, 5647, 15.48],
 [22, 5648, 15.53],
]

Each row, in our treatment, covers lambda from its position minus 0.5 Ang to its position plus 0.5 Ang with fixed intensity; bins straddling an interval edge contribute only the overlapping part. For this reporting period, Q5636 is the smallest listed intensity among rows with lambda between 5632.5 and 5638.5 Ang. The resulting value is 15.08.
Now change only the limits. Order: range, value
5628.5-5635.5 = 15.35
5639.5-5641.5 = 15.3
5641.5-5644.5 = 15.78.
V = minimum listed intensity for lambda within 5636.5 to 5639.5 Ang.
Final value 15.08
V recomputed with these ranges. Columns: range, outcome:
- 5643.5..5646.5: 15.67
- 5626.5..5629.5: 15.76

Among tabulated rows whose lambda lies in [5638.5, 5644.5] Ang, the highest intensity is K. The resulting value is 16.32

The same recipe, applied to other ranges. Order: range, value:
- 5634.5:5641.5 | 15.98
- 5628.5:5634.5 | 16.78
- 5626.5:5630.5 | 16.14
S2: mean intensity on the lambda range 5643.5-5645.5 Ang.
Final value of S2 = 15.7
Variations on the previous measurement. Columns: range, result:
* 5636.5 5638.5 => 15.5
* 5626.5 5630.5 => 15.9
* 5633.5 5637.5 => 16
